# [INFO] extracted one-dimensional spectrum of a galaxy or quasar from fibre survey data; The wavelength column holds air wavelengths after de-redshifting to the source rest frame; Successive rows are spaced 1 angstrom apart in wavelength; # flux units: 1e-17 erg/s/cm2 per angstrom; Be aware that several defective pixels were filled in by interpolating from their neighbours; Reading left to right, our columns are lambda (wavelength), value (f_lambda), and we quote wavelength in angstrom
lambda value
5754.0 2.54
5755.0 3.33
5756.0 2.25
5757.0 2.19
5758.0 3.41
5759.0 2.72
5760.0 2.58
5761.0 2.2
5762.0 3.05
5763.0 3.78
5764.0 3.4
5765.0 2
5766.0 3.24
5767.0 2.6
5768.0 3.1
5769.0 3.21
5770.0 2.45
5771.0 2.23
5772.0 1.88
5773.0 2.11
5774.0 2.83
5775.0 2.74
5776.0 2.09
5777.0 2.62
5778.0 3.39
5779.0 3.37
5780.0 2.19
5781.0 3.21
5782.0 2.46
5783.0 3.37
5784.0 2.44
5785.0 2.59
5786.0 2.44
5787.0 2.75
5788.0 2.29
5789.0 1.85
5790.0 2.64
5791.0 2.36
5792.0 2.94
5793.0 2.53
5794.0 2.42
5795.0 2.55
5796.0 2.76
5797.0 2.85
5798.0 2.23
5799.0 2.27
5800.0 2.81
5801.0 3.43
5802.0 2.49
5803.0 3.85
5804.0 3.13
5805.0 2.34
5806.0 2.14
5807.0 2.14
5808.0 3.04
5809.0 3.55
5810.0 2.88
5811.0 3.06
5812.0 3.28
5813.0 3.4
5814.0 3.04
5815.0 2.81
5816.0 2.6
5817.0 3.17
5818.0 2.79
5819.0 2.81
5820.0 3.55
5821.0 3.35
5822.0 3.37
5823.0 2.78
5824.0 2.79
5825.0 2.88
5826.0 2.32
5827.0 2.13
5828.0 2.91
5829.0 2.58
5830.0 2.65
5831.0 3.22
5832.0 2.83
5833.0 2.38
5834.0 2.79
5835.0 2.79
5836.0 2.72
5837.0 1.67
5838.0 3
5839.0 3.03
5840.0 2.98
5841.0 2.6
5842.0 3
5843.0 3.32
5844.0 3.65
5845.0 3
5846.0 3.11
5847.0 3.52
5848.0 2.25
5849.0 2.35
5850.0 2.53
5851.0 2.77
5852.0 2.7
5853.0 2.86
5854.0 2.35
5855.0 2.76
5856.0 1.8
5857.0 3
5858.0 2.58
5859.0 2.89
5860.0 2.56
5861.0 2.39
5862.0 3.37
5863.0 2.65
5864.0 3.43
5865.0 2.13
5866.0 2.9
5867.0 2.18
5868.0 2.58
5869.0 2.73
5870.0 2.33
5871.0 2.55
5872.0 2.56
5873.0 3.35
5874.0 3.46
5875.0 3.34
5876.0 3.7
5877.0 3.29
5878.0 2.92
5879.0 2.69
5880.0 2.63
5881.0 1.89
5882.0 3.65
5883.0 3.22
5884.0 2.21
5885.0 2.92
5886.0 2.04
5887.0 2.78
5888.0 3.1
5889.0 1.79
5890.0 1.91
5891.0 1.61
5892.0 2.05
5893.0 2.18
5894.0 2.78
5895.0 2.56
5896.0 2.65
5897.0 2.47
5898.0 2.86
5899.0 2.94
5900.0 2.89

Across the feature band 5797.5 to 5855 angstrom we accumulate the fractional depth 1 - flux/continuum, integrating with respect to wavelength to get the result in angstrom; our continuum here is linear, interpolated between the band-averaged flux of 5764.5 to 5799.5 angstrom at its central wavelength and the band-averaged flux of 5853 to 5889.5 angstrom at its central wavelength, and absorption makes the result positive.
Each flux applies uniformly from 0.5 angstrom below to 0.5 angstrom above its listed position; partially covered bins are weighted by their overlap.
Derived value -3.67 angstrom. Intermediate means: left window 2.6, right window 2.74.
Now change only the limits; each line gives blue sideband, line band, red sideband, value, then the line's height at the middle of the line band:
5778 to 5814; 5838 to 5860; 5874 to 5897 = -0.97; 2.69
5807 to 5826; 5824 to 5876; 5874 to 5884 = 4.40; 3.02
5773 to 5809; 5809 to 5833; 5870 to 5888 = -1.54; 2.75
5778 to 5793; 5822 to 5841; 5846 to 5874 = -0.20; 2.68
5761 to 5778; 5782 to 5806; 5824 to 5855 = 0.70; 2.73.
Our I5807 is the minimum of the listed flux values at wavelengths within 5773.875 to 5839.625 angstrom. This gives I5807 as 1.67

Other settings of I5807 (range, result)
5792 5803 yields 2.23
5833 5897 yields 1.61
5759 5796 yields 1.85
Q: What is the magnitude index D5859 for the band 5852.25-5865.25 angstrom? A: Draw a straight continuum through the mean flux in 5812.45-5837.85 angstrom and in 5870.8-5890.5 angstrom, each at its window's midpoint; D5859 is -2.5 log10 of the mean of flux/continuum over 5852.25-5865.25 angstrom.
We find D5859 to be 0.049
